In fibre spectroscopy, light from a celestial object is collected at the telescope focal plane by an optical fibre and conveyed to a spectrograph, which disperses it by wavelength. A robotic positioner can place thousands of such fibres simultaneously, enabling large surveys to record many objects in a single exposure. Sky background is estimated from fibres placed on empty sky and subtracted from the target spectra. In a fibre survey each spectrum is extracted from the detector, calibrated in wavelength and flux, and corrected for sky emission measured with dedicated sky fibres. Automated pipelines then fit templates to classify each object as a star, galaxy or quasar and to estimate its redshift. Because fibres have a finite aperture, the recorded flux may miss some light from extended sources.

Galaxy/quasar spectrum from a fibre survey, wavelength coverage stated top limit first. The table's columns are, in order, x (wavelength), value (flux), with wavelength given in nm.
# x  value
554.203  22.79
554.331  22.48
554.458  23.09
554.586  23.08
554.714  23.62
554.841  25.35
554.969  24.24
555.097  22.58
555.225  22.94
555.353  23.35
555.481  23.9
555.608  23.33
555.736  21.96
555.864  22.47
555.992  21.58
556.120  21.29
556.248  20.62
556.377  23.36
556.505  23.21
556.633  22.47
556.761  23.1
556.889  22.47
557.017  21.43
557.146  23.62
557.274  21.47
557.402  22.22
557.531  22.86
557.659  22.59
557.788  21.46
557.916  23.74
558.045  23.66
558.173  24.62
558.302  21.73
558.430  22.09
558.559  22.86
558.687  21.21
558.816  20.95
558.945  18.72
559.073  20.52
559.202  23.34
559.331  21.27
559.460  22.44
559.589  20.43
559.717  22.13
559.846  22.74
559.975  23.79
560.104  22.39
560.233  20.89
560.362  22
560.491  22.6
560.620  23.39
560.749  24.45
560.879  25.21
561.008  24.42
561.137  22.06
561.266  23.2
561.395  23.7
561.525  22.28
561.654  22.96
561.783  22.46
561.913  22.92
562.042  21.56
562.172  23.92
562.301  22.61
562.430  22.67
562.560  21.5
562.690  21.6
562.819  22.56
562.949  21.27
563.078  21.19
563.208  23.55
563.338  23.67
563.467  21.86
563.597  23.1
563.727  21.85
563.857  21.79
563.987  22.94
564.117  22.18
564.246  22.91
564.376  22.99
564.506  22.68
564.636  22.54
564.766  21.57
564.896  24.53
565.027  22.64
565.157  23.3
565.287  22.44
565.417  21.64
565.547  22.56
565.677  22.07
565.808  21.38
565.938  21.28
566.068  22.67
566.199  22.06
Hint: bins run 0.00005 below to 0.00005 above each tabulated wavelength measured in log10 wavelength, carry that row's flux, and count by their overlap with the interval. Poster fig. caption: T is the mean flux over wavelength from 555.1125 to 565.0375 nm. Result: 22.5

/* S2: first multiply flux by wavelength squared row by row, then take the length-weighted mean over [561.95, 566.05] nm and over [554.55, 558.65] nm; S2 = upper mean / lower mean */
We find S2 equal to 1.01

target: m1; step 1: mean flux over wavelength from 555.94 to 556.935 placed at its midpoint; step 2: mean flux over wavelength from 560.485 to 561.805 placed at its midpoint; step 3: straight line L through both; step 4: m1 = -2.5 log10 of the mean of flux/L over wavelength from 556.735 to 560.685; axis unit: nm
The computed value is 0.03 mag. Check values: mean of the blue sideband 22.3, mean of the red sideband 23.4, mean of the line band 22.2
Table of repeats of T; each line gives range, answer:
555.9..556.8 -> 22.2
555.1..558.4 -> 22.6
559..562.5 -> 22.7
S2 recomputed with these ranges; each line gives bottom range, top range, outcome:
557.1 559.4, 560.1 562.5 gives 1.05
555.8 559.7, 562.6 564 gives 1.03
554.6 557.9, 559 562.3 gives 1.01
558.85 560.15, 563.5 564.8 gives 1.05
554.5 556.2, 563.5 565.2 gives 1.02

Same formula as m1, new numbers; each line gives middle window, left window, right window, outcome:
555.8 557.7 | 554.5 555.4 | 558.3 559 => 0.01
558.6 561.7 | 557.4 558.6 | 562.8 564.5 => 0.01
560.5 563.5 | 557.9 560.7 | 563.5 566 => -0.03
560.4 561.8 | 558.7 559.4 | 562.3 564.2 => -0.08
